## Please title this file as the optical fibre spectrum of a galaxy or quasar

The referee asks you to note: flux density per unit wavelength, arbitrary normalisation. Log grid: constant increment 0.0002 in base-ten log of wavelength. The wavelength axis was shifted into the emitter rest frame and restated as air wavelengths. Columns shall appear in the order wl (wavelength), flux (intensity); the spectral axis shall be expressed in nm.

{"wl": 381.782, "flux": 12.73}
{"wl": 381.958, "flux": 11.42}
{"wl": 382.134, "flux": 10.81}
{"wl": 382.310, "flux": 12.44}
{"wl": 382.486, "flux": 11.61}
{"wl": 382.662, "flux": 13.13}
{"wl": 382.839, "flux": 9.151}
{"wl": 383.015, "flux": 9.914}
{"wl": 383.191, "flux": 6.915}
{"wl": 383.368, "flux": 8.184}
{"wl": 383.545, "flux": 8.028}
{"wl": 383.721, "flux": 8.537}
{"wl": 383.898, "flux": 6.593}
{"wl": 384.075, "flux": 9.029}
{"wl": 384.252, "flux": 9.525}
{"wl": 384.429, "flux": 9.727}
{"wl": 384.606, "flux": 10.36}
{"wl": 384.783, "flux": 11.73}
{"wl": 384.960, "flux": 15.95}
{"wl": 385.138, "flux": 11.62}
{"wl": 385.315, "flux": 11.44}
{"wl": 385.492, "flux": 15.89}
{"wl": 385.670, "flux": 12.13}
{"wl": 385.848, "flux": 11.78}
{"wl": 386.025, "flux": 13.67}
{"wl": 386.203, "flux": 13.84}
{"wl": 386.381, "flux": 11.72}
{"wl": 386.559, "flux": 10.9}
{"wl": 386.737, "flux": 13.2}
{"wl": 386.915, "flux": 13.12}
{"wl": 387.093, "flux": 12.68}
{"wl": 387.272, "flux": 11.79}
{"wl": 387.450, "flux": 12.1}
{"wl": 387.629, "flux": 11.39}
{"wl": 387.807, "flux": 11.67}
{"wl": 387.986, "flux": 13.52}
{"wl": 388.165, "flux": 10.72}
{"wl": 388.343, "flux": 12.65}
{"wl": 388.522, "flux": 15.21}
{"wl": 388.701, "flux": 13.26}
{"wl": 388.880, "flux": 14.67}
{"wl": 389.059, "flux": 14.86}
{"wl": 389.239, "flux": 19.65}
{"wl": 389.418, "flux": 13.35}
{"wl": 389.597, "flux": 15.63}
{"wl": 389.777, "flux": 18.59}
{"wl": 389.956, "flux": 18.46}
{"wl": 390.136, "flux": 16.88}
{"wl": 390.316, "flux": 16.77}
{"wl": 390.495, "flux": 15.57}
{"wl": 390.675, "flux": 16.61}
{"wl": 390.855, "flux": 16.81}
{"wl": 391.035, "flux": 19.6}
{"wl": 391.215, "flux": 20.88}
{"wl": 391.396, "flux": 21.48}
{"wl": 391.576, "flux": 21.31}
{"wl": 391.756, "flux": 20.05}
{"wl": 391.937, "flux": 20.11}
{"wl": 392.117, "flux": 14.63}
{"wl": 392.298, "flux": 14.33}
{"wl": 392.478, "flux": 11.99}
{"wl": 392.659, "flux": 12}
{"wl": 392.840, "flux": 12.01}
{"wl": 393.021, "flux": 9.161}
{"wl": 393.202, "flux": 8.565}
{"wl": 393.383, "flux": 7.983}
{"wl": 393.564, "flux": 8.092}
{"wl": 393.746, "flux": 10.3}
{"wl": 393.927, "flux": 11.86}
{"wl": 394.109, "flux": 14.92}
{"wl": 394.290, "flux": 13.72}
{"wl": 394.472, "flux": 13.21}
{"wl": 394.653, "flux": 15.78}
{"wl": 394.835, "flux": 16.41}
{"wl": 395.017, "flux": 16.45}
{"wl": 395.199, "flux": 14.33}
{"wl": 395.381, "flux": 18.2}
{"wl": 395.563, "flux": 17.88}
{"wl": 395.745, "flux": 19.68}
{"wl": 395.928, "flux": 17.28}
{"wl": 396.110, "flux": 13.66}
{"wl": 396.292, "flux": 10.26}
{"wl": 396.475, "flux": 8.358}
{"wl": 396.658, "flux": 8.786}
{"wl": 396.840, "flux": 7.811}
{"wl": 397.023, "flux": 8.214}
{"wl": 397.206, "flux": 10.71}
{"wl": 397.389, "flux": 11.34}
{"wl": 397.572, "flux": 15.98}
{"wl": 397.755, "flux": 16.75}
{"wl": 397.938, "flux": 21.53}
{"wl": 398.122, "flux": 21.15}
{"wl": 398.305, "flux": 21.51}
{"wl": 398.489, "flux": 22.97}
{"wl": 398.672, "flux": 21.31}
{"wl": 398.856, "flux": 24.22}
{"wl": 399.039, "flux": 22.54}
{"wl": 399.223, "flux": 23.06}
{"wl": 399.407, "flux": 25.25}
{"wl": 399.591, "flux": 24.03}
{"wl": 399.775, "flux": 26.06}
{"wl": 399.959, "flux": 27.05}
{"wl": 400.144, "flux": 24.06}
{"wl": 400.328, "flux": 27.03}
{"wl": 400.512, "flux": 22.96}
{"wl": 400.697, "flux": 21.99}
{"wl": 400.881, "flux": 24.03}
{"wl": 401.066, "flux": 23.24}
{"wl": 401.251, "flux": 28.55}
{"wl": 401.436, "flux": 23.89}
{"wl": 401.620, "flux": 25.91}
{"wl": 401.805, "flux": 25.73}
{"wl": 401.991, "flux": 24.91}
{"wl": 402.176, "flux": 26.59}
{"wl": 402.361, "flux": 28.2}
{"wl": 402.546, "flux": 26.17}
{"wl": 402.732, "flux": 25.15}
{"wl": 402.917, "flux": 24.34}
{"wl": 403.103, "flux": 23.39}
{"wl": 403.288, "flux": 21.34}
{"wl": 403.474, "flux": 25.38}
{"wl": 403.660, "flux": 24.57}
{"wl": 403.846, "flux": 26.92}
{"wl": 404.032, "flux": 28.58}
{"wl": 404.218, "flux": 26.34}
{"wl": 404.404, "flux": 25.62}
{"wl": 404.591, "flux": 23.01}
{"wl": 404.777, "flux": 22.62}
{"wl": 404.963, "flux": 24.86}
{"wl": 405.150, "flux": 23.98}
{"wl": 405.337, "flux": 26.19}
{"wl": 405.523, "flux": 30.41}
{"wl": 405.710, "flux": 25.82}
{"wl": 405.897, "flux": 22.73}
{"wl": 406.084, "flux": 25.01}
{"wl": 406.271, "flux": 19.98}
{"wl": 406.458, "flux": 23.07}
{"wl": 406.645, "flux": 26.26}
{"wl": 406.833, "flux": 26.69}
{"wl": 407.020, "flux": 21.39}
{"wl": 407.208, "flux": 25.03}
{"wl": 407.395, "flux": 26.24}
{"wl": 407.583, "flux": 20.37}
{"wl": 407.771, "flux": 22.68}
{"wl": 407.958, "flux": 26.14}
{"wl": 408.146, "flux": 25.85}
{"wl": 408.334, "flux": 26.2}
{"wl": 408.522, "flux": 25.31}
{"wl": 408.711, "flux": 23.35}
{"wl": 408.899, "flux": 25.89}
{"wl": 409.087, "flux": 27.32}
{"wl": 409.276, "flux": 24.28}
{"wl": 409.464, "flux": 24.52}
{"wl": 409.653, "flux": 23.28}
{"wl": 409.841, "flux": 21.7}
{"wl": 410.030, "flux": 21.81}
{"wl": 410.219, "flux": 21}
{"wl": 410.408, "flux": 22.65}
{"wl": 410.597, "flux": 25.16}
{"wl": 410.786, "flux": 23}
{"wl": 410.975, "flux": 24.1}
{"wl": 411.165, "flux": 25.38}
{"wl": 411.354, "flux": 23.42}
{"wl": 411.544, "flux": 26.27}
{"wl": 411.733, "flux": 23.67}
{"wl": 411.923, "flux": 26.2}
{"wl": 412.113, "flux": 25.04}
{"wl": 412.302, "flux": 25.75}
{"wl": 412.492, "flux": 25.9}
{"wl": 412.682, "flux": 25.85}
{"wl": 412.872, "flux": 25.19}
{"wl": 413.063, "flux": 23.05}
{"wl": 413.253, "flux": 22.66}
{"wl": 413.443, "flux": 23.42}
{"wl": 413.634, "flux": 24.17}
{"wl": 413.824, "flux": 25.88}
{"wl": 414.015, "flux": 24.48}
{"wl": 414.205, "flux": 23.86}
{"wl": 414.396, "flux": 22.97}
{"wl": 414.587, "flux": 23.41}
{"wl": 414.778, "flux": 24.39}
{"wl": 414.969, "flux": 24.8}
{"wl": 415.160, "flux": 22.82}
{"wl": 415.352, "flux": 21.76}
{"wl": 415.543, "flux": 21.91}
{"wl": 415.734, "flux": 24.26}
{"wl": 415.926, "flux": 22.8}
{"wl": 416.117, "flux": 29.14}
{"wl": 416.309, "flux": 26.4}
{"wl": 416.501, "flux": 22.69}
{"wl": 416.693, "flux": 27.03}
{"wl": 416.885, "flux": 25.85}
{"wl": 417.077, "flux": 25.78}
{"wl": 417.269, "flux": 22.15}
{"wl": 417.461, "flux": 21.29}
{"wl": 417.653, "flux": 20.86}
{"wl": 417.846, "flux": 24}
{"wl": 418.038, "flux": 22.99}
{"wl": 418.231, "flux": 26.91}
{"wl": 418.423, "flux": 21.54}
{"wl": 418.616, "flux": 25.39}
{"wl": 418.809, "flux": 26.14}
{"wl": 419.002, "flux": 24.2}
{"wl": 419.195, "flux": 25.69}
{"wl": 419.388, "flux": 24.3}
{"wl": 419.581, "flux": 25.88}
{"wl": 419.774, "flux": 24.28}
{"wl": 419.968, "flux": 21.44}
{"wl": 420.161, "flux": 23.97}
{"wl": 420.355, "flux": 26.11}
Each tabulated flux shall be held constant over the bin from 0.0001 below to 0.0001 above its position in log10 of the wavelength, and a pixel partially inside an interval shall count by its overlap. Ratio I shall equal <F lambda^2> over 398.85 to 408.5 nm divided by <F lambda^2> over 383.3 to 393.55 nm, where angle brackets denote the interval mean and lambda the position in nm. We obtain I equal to 2.0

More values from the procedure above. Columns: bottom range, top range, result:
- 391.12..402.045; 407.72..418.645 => 1.47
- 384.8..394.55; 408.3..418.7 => 1.93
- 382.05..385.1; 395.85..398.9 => 1.62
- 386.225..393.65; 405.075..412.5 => 1.86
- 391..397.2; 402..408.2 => 1.88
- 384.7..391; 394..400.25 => 1.31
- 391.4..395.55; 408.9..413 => 1.88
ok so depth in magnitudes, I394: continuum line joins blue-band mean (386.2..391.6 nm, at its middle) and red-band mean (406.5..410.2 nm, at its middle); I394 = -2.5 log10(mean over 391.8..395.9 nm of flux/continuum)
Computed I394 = 0.25 mag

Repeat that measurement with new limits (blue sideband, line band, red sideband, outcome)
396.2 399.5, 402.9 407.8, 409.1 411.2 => -0.18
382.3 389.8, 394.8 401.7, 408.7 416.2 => -0.09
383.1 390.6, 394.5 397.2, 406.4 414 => 0.24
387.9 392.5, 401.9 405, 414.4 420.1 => -0.24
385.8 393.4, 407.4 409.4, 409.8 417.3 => -0.12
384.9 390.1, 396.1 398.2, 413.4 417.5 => 0.33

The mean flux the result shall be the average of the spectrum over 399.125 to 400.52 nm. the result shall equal 25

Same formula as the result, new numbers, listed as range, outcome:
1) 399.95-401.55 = 24.7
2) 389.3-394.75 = 15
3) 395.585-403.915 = 21.2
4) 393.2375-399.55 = 15.7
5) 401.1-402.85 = 26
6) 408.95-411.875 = 23.9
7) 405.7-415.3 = 24.2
